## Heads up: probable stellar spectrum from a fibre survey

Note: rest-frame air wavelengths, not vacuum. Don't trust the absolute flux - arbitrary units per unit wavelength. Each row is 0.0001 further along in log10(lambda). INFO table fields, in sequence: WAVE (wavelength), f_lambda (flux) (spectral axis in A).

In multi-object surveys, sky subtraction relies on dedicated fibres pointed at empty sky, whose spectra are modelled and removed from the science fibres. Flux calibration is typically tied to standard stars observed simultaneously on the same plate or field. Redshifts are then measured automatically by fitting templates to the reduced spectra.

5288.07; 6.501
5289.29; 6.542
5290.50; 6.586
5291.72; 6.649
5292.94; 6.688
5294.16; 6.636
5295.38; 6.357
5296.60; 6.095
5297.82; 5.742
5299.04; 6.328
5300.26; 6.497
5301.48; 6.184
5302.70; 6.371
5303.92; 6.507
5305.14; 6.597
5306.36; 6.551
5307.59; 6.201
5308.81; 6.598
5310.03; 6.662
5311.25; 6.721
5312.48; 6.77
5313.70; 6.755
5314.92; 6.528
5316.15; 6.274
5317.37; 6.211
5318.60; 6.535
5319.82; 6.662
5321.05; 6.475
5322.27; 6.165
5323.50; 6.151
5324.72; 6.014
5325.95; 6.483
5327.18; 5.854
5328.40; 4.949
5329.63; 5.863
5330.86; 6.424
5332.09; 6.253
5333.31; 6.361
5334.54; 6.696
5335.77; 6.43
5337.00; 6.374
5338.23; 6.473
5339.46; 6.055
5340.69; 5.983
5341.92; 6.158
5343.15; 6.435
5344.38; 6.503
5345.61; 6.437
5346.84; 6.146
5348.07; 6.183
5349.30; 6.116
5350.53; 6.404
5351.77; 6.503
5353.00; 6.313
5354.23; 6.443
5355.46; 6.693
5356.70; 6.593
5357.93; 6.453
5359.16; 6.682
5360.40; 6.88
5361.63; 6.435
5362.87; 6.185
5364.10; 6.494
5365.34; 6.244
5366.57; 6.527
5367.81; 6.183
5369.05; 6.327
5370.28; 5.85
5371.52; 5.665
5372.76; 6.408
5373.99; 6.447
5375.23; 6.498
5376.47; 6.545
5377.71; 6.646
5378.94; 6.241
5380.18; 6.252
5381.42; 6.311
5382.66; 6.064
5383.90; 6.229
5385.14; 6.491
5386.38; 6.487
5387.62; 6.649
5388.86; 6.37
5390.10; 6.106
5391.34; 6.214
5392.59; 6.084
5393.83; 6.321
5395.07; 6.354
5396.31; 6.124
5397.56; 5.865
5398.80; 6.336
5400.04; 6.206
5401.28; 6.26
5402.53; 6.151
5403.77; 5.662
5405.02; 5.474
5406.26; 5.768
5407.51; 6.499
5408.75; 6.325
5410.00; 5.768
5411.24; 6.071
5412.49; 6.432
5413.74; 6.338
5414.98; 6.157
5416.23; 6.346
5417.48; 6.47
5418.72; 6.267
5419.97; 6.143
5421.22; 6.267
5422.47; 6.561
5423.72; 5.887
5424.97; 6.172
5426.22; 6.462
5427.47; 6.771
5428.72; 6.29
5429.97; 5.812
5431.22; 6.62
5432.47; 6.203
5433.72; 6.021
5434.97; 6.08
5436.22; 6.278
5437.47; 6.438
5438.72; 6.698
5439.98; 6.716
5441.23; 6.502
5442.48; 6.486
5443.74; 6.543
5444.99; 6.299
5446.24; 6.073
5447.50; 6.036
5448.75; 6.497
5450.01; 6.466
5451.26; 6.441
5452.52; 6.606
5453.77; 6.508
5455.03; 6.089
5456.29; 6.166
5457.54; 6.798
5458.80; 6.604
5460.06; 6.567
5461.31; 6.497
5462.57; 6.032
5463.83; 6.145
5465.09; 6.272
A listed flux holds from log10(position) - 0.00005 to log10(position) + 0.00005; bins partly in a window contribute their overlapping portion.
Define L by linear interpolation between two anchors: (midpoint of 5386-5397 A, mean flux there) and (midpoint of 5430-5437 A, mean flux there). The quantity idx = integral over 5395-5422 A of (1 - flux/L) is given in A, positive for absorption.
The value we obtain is 0.5 A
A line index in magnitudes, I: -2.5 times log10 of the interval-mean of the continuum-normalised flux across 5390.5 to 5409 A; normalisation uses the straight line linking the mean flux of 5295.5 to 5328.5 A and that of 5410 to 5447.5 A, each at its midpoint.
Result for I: 0.04 mag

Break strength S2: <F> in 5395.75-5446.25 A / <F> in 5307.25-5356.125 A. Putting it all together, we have 1.0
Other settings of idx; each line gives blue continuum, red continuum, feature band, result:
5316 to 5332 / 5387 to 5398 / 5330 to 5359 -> -0.9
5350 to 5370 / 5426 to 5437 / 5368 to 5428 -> 1.2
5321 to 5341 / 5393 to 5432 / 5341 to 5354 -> -0.3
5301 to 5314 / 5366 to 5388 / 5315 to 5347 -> 1.1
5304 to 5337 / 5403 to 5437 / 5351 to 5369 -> -0.5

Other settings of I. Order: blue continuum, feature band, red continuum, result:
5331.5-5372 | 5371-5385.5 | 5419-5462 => 0.006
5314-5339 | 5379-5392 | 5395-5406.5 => -0.043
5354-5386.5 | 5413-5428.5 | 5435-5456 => 0.013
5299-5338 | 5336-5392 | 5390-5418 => -0.018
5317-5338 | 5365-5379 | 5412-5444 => -0.004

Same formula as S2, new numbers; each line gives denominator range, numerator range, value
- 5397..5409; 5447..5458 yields 1.06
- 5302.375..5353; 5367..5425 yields 0.98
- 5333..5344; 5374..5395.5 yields 1.00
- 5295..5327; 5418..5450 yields 0.99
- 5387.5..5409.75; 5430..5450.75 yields 1.04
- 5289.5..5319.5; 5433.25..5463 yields 0.99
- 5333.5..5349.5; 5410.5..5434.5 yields 0.99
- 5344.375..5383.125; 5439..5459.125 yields 1.01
